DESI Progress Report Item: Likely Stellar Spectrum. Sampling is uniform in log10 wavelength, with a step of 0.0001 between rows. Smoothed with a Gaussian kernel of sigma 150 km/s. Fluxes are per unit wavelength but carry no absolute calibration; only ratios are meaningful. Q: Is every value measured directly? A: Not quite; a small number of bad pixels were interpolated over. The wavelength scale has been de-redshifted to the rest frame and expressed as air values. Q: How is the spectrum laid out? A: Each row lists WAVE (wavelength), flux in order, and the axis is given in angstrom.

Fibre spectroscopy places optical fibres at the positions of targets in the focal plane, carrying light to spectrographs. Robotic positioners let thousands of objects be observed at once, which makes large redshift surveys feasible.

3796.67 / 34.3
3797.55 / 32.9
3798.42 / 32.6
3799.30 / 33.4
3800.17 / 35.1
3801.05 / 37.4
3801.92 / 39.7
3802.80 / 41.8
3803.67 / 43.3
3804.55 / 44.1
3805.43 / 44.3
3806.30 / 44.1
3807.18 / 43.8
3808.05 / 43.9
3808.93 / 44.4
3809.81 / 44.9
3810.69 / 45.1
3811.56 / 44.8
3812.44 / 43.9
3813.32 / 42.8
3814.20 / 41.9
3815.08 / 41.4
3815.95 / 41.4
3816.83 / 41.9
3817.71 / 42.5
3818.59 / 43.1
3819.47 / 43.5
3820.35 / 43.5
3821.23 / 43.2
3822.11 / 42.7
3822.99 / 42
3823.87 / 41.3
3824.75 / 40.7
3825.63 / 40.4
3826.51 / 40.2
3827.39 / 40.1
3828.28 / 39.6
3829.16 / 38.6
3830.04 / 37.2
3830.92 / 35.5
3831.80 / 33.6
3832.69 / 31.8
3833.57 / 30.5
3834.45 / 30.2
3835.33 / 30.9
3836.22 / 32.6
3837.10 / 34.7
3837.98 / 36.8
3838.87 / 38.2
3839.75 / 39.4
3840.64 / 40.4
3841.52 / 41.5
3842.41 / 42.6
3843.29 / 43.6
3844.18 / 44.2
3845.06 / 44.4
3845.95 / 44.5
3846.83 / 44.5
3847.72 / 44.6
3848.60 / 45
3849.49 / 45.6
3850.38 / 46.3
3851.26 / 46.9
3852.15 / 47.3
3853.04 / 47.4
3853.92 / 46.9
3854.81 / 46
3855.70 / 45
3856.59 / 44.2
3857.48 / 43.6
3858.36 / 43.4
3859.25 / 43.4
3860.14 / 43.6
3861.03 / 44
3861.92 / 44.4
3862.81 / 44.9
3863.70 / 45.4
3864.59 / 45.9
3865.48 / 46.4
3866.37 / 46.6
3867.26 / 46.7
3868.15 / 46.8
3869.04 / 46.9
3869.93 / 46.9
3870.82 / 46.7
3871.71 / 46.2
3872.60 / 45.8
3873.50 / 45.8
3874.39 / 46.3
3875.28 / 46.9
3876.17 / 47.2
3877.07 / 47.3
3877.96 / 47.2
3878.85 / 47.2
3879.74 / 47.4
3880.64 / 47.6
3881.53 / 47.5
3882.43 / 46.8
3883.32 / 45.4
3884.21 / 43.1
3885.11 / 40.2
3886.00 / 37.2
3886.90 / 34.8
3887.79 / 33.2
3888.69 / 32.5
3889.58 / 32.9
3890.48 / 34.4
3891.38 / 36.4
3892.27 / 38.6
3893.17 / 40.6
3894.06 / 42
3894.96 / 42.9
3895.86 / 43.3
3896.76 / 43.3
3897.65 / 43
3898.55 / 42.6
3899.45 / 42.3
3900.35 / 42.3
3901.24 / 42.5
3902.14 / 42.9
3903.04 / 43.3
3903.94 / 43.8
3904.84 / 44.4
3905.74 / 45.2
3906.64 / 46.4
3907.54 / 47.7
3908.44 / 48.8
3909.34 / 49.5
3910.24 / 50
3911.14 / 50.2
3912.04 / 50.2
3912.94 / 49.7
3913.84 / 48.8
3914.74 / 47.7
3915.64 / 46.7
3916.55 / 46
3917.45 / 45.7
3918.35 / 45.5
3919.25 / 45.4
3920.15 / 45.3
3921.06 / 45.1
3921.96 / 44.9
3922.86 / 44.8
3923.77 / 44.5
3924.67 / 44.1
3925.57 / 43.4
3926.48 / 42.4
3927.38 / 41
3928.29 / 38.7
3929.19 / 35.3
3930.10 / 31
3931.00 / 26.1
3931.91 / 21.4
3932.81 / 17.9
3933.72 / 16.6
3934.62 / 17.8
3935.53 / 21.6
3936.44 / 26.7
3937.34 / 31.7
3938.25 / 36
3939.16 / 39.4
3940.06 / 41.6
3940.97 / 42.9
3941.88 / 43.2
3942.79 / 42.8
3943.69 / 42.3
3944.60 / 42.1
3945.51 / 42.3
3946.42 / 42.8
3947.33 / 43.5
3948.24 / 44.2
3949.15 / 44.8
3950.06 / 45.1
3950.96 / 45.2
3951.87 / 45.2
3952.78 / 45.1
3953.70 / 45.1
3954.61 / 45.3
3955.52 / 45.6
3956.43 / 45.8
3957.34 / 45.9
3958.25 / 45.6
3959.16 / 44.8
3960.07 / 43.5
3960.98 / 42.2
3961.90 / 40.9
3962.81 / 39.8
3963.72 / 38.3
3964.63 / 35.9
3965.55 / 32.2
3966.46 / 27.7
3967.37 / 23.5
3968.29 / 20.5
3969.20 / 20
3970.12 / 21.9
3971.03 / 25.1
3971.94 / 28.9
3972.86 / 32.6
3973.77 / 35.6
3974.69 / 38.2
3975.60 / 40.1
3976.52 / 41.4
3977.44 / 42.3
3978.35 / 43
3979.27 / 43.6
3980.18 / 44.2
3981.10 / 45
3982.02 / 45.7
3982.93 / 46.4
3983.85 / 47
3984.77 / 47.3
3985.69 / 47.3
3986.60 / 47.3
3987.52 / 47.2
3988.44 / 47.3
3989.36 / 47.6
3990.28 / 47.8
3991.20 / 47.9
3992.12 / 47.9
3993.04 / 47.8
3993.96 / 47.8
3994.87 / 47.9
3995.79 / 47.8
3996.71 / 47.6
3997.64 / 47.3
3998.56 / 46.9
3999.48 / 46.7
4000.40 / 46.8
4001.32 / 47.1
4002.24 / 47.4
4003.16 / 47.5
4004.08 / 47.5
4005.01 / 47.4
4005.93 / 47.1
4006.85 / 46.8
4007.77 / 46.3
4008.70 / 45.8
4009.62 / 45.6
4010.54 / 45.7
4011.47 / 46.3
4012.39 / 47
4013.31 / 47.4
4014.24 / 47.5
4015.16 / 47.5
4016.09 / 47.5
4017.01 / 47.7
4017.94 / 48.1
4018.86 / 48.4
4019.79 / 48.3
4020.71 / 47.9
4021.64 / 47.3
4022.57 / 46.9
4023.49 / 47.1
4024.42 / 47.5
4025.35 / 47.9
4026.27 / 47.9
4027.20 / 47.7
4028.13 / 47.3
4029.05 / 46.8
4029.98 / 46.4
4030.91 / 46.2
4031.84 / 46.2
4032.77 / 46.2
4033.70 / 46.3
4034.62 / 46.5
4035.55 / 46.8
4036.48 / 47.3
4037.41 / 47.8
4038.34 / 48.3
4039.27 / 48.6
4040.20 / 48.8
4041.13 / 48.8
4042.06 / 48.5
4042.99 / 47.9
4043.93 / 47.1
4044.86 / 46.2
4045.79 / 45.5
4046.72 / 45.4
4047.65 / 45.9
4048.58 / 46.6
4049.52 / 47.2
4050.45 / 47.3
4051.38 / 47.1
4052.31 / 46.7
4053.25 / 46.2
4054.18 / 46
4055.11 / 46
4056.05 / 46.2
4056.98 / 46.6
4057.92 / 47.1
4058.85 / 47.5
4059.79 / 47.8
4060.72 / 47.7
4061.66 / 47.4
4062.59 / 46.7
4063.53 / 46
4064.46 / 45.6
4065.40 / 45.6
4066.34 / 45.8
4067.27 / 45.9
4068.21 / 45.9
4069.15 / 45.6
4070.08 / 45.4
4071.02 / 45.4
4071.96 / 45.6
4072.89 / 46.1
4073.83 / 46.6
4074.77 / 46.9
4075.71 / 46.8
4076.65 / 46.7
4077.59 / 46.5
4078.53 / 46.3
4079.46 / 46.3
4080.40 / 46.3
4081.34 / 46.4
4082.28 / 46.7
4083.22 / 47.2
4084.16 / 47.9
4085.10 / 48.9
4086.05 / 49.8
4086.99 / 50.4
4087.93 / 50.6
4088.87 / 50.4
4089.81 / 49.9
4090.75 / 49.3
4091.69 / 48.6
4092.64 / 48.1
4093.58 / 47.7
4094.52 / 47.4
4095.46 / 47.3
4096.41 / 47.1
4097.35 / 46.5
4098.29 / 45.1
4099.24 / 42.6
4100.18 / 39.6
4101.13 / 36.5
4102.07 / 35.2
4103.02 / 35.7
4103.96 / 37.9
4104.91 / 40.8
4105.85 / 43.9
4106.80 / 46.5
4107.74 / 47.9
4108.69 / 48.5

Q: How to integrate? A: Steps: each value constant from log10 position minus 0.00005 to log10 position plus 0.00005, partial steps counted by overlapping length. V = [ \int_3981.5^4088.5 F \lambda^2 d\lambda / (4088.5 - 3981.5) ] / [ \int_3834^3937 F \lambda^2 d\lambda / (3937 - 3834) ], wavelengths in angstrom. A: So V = 1.2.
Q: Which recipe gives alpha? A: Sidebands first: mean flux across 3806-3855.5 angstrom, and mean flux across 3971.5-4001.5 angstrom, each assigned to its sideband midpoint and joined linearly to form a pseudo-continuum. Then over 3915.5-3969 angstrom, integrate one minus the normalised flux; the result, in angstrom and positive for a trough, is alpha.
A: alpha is 6.0 angstrom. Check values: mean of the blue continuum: 41.4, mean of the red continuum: 44.7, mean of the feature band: 38.9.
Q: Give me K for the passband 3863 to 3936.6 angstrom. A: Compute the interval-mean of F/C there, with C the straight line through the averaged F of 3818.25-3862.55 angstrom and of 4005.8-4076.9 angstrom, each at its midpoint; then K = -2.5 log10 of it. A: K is 0.02 mag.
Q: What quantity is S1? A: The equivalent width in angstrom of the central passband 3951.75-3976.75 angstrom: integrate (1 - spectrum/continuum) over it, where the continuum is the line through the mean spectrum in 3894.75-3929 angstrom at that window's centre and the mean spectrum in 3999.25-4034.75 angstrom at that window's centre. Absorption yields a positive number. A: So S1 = 5.0 angstrom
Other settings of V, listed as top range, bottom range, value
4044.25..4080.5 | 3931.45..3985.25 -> 1.29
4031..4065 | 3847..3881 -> 1.12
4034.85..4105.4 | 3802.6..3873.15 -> 1.22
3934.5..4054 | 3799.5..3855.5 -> 1.15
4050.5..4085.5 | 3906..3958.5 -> 1.20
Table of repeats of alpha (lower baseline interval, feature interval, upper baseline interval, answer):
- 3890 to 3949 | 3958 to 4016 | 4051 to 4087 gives 1.3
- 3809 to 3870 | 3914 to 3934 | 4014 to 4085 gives 2.1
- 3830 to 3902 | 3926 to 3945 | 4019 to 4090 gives 4.7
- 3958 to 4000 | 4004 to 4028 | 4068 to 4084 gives -2.4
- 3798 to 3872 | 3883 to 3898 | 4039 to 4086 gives 1.5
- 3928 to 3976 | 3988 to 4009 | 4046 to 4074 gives -3.5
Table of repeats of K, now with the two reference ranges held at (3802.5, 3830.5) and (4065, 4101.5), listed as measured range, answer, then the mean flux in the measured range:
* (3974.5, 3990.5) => 0.00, 45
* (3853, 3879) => -0.06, 45.8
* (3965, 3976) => 0.48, 28.9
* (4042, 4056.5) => -0.01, 46.5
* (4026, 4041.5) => -0.03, 47.3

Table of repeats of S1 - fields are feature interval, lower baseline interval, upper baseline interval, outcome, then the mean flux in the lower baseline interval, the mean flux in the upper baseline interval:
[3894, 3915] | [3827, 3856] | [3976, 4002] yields -1.2 angstrom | 40.5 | 46.4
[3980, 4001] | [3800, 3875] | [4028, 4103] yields -0.9 angstrom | 42.4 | 46.5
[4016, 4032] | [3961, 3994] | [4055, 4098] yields -1.6 angstrom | 39.5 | 47.1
